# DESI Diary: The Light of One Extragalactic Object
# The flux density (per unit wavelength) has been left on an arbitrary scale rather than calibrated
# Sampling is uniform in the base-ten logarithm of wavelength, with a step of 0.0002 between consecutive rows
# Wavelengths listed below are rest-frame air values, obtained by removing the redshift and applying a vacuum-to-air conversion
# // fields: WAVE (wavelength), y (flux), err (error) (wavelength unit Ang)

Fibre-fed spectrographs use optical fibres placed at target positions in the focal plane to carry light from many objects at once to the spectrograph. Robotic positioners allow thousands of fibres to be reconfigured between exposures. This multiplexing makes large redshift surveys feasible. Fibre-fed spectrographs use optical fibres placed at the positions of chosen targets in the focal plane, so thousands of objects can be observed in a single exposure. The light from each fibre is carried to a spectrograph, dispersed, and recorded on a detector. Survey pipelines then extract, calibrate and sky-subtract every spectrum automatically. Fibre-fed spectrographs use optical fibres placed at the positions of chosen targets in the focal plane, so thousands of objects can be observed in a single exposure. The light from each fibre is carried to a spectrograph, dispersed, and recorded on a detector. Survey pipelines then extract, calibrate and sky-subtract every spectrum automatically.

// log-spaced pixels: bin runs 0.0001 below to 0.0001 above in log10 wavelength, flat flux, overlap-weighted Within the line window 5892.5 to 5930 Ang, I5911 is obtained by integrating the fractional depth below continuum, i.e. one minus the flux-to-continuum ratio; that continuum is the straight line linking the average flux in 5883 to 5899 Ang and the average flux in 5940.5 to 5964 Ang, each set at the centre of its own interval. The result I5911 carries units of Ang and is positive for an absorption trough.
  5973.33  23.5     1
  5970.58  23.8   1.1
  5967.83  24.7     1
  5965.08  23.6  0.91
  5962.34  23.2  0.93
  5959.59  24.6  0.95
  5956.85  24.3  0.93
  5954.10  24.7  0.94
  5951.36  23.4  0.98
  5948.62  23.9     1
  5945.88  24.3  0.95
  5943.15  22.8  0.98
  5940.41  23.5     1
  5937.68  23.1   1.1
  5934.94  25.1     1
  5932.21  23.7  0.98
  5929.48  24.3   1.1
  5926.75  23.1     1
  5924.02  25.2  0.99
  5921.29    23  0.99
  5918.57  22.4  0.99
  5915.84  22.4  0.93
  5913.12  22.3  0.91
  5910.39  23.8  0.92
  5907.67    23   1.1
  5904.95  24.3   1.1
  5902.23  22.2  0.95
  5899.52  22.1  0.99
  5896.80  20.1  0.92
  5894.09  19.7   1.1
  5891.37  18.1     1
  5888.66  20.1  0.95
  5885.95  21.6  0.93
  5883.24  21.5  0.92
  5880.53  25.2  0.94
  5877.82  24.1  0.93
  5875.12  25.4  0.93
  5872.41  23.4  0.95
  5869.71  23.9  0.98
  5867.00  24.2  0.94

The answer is -2.1 Ang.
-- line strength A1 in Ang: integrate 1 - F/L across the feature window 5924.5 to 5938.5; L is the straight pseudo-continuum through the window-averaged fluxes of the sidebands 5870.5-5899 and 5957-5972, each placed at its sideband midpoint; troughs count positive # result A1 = -0.49 Ang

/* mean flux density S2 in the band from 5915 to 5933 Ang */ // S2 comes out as 23.5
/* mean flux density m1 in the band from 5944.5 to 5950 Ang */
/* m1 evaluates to 24.1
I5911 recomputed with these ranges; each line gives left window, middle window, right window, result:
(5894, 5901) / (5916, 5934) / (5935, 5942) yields -0.69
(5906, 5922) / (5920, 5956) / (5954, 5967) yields -0.63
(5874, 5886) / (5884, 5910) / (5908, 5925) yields 2.33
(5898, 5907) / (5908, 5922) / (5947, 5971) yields 0.19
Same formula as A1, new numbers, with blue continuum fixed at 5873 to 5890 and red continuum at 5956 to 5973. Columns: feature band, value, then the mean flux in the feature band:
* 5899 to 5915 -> 0.2 Ang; 23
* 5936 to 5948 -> 0.1 Ang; 23.5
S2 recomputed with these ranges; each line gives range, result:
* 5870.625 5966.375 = 23.1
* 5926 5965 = 23.9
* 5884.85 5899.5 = 20.1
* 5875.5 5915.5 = 22.1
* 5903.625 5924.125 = 23.2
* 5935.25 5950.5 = 23.6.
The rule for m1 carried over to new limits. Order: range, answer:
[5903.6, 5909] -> 23.7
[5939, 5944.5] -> 23.2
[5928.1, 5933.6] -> 24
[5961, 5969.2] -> 23.8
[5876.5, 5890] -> 22.5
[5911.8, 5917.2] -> 22.4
